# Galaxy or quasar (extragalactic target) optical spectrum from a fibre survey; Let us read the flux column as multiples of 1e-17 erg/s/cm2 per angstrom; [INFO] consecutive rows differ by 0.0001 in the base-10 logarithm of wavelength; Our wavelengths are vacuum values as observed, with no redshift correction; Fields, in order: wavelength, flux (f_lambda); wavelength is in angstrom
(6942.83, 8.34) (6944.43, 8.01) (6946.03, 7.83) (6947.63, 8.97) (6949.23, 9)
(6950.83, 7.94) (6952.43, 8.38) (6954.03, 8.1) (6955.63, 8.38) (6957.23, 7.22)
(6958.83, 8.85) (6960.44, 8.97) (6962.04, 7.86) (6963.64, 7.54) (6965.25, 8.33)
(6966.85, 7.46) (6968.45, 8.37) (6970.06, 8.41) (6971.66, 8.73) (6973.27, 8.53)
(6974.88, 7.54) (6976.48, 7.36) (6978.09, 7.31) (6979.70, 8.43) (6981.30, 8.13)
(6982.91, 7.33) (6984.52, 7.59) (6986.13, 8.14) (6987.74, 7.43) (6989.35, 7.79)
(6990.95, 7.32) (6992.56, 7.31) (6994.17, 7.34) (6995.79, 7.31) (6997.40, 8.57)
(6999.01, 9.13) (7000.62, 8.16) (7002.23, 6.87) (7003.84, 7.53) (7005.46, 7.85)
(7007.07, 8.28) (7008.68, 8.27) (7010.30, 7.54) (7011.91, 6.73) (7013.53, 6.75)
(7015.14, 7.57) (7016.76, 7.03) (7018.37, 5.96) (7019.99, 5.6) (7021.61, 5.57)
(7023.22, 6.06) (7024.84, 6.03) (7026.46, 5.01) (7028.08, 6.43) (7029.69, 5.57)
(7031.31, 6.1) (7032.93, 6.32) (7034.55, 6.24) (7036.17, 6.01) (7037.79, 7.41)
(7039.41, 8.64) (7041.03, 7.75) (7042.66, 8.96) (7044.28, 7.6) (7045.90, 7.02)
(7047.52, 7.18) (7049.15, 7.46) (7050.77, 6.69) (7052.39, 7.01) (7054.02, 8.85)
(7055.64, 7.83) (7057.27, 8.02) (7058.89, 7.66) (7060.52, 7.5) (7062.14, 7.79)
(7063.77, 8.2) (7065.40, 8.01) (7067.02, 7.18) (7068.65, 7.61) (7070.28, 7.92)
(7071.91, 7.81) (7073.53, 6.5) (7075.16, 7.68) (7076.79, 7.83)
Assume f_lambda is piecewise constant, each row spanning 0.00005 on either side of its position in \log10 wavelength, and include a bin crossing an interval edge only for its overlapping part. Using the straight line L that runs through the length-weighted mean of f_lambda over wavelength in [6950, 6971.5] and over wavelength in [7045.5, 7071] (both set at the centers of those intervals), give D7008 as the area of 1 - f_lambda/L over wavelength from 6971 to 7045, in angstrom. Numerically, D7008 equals 5.9 angstrom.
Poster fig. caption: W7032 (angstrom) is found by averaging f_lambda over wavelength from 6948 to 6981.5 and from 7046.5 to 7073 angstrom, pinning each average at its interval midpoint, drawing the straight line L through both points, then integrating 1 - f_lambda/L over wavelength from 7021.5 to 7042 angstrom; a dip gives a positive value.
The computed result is 3.6 angstrom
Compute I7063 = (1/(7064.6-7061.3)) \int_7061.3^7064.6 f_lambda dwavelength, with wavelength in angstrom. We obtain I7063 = 7.99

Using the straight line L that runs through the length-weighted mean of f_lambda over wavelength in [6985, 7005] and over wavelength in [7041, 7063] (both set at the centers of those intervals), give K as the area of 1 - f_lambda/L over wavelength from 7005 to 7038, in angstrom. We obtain 4.91 angstrom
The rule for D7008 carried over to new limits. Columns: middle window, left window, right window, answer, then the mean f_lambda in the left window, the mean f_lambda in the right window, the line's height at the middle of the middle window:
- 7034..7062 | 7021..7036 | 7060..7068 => -2.5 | 5.94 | 7.75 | 6.93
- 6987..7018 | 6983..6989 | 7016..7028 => -3.4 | 7.67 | 5.92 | 6.87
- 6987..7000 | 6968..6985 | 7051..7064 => 0.2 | 7.97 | 7.79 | 7.93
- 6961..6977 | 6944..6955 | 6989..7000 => 0.2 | 8.33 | 7.83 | 8.12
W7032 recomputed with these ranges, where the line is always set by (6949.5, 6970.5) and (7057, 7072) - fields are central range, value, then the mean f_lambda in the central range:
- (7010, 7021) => 1.8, 6.68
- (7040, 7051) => 0.3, 7.59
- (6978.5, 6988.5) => 0.3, 7.82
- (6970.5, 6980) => 0.1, 7.97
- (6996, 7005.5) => 0.0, 7.99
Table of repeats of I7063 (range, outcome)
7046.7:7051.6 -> 7.11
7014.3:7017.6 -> 7.29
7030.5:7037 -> 6.17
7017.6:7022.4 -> 5.7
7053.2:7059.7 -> 8.09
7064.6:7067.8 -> 7.61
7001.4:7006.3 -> 7.43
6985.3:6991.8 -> 7.67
